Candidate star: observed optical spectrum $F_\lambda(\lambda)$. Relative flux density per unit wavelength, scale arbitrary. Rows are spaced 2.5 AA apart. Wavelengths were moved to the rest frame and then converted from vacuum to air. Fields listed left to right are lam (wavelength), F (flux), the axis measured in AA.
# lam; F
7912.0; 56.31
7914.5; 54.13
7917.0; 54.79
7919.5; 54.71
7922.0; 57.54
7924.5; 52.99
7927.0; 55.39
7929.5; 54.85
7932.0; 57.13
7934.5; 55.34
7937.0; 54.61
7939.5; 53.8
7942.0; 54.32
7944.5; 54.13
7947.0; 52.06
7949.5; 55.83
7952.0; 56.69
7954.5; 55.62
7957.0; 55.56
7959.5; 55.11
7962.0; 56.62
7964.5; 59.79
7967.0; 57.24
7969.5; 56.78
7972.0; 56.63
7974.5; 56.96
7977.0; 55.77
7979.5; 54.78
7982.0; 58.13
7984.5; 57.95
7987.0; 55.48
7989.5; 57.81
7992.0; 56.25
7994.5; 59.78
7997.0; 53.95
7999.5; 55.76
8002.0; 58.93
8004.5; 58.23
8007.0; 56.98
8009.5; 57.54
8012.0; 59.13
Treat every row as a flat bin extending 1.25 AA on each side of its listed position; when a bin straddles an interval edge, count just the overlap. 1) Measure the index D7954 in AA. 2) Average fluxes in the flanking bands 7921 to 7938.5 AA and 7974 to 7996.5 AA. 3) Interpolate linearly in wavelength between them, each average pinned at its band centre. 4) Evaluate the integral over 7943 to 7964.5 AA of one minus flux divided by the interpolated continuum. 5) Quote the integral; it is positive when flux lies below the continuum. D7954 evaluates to 0.2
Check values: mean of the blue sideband 55.4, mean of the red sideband 56.9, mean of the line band 55.5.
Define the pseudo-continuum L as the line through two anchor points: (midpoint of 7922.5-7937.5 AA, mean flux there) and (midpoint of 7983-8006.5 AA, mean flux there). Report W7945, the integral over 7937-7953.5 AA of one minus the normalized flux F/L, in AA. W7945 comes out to 0.3 AA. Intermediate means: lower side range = 55.2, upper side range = 57.1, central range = 54.5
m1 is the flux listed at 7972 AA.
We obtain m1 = 56.63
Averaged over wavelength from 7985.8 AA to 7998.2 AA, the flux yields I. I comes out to 56.7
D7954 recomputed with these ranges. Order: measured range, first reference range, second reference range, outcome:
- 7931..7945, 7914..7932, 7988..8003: 0.2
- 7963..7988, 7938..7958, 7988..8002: -0.4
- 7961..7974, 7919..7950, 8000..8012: -0.3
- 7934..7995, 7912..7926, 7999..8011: 0.3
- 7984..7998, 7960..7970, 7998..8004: 0.1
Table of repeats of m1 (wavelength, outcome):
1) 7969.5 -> 56.78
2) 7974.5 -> 56.96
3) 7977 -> 55.77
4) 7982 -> 58.13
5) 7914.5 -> 54.13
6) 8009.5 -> 57.54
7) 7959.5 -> 55.11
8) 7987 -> 55.48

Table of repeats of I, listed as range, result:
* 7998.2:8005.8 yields 57.6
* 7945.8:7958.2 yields 55.2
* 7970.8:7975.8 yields 56.8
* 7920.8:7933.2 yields 55.6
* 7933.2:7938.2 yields 55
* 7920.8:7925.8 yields 55.2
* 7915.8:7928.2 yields 55.1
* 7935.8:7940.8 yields 54.2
